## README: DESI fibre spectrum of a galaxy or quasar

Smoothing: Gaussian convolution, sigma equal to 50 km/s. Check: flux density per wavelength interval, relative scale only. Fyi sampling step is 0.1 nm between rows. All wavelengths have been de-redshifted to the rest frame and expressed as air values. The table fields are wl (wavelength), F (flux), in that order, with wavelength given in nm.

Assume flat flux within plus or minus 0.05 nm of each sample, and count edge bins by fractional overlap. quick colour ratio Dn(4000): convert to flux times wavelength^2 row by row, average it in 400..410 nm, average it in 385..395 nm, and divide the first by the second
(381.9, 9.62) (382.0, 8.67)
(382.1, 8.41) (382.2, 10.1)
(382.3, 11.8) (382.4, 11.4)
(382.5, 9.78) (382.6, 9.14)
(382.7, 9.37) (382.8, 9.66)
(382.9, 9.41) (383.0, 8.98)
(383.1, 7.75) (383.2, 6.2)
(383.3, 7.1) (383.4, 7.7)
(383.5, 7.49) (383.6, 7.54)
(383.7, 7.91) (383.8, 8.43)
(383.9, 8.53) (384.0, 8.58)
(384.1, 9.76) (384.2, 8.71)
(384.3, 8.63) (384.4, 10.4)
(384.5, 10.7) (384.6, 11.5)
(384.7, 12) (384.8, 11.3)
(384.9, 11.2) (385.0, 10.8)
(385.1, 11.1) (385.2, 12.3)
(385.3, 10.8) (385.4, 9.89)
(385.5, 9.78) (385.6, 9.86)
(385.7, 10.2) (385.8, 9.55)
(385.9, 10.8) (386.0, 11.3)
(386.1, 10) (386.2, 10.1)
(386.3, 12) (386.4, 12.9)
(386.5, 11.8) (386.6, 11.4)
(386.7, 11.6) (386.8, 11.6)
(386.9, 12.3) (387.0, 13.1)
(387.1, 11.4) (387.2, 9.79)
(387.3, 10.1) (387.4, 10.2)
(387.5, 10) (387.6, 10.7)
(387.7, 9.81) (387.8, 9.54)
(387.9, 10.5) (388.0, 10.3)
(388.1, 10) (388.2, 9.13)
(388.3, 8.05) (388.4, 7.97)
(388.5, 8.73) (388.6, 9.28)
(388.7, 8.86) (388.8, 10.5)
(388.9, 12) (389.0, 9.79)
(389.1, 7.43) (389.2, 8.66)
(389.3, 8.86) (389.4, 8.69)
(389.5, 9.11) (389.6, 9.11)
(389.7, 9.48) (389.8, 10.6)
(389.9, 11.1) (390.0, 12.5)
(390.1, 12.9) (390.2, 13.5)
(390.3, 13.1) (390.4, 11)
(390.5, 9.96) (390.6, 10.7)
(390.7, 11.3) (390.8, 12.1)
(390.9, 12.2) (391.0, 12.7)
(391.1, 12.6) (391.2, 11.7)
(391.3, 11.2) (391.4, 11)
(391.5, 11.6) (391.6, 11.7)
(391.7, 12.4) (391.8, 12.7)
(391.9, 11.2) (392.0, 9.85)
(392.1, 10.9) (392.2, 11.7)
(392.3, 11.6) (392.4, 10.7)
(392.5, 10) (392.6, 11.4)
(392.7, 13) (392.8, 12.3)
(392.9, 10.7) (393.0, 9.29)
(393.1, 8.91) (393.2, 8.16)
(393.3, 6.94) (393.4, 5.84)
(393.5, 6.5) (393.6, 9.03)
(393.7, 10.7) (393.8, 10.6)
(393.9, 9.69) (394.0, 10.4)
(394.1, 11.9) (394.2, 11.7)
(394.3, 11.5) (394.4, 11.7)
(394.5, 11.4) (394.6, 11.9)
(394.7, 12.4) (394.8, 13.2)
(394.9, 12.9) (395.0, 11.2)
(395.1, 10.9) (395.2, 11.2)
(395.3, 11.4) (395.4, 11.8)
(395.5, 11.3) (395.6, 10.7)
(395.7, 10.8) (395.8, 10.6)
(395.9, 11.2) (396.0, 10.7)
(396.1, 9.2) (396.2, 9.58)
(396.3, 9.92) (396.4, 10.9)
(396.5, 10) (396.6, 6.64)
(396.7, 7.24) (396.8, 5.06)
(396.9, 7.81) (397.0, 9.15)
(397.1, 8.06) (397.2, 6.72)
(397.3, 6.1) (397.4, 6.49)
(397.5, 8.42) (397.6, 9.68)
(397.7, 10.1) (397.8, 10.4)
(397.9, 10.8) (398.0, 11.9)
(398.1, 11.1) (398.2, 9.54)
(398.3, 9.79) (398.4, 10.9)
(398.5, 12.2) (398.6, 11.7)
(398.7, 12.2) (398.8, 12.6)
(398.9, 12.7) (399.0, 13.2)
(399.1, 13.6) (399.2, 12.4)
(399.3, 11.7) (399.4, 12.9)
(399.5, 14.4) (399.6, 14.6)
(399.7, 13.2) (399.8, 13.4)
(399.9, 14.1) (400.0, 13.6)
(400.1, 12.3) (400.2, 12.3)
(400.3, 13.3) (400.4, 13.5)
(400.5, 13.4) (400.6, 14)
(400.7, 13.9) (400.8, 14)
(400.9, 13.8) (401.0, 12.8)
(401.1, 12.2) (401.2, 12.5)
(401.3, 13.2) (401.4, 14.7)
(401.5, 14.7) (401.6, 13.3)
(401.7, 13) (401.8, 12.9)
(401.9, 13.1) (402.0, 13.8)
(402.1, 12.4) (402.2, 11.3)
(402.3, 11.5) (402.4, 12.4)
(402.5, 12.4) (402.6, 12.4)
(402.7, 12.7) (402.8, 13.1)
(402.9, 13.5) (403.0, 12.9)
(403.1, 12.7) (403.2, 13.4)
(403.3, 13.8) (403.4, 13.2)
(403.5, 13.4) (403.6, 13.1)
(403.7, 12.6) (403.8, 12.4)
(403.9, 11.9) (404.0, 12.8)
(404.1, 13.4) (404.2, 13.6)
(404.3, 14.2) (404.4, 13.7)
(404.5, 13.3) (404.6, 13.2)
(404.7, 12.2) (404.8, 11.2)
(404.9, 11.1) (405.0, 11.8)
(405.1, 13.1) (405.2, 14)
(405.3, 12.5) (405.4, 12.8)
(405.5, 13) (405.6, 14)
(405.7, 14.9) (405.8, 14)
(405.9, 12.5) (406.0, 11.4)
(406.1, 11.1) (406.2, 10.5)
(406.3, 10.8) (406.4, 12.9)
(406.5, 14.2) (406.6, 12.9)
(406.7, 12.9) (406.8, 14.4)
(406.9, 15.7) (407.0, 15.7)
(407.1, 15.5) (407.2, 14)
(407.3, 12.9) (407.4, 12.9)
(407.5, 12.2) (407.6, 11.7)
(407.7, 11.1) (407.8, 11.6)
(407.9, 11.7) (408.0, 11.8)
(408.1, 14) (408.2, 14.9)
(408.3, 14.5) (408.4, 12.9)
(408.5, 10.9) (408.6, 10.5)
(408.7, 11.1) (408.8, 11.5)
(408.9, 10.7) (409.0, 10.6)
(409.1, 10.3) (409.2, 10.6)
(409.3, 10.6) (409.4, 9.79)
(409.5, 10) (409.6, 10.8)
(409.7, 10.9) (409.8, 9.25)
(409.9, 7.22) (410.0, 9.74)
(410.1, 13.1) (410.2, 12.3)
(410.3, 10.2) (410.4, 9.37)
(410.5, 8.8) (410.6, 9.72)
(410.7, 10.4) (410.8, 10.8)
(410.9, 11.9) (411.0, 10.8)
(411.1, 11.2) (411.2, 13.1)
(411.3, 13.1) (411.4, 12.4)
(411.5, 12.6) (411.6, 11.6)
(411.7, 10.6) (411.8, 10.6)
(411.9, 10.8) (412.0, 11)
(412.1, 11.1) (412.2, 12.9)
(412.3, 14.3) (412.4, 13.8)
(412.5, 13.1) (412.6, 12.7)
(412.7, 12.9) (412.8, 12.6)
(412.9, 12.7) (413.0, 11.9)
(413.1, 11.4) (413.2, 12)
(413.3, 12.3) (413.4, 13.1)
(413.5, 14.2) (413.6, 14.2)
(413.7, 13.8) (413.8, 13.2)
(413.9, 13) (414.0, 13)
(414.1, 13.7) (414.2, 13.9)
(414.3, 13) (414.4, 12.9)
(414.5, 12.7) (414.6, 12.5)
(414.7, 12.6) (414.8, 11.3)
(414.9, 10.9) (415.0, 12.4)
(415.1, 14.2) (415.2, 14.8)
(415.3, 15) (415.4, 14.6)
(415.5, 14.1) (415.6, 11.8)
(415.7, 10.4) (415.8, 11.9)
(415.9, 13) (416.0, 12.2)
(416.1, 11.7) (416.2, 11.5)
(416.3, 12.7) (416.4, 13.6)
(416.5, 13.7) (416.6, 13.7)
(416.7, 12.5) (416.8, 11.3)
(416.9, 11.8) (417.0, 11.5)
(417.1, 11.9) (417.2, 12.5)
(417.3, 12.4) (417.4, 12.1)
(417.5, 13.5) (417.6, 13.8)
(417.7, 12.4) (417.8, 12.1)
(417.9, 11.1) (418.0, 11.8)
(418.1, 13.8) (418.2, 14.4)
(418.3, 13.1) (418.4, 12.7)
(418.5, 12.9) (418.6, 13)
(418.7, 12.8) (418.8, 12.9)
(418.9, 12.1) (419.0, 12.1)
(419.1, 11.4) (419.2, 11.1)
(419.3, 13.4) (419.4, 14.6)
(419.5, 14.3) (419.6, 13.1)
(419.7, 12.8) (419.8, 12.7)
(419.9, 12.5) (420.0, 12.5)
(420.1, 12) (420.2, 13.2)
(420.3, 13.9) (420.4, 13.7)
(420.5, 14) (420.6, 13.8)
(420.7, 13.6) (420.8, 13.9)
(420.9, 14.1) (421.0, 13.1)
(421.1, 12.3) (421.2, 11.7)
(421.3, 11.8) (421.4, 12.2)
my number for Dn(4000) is 1.27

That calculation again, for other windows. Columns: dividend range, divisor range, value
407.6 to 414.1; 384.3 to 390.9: 1.25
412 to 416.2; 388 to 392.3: 1.35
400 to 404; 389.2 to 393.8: 1.28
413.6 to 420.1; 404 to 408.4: 1.03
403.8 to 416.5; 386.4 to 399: 1.29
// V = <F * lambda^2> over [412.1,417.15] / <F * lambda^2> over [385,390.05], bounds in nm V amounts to 1.4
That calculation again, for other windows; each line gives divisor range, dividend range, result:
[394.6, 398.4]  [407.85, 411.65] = 1.21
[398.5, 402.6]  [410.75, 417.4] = 1.03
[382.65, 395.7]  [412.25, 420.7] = 1.41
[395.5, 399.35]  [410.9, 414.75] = 1.35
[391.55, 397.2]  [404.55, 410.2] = 1.26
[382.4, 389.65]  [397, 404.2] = 1.34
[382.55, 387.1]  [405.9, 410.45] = 1.33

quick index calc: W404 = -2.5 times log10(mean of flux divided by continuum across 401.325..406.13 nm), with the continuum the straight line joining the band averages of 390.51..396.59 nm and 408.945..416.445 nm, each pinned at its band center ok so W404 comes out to -0.13 mag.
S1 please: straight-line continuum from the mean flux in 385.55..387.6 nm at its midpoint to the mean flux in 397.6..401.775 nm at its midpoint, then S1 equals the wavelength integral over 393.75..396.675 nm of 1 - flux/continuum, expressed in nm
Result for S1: 0.28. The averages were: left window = 11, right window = 12.6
